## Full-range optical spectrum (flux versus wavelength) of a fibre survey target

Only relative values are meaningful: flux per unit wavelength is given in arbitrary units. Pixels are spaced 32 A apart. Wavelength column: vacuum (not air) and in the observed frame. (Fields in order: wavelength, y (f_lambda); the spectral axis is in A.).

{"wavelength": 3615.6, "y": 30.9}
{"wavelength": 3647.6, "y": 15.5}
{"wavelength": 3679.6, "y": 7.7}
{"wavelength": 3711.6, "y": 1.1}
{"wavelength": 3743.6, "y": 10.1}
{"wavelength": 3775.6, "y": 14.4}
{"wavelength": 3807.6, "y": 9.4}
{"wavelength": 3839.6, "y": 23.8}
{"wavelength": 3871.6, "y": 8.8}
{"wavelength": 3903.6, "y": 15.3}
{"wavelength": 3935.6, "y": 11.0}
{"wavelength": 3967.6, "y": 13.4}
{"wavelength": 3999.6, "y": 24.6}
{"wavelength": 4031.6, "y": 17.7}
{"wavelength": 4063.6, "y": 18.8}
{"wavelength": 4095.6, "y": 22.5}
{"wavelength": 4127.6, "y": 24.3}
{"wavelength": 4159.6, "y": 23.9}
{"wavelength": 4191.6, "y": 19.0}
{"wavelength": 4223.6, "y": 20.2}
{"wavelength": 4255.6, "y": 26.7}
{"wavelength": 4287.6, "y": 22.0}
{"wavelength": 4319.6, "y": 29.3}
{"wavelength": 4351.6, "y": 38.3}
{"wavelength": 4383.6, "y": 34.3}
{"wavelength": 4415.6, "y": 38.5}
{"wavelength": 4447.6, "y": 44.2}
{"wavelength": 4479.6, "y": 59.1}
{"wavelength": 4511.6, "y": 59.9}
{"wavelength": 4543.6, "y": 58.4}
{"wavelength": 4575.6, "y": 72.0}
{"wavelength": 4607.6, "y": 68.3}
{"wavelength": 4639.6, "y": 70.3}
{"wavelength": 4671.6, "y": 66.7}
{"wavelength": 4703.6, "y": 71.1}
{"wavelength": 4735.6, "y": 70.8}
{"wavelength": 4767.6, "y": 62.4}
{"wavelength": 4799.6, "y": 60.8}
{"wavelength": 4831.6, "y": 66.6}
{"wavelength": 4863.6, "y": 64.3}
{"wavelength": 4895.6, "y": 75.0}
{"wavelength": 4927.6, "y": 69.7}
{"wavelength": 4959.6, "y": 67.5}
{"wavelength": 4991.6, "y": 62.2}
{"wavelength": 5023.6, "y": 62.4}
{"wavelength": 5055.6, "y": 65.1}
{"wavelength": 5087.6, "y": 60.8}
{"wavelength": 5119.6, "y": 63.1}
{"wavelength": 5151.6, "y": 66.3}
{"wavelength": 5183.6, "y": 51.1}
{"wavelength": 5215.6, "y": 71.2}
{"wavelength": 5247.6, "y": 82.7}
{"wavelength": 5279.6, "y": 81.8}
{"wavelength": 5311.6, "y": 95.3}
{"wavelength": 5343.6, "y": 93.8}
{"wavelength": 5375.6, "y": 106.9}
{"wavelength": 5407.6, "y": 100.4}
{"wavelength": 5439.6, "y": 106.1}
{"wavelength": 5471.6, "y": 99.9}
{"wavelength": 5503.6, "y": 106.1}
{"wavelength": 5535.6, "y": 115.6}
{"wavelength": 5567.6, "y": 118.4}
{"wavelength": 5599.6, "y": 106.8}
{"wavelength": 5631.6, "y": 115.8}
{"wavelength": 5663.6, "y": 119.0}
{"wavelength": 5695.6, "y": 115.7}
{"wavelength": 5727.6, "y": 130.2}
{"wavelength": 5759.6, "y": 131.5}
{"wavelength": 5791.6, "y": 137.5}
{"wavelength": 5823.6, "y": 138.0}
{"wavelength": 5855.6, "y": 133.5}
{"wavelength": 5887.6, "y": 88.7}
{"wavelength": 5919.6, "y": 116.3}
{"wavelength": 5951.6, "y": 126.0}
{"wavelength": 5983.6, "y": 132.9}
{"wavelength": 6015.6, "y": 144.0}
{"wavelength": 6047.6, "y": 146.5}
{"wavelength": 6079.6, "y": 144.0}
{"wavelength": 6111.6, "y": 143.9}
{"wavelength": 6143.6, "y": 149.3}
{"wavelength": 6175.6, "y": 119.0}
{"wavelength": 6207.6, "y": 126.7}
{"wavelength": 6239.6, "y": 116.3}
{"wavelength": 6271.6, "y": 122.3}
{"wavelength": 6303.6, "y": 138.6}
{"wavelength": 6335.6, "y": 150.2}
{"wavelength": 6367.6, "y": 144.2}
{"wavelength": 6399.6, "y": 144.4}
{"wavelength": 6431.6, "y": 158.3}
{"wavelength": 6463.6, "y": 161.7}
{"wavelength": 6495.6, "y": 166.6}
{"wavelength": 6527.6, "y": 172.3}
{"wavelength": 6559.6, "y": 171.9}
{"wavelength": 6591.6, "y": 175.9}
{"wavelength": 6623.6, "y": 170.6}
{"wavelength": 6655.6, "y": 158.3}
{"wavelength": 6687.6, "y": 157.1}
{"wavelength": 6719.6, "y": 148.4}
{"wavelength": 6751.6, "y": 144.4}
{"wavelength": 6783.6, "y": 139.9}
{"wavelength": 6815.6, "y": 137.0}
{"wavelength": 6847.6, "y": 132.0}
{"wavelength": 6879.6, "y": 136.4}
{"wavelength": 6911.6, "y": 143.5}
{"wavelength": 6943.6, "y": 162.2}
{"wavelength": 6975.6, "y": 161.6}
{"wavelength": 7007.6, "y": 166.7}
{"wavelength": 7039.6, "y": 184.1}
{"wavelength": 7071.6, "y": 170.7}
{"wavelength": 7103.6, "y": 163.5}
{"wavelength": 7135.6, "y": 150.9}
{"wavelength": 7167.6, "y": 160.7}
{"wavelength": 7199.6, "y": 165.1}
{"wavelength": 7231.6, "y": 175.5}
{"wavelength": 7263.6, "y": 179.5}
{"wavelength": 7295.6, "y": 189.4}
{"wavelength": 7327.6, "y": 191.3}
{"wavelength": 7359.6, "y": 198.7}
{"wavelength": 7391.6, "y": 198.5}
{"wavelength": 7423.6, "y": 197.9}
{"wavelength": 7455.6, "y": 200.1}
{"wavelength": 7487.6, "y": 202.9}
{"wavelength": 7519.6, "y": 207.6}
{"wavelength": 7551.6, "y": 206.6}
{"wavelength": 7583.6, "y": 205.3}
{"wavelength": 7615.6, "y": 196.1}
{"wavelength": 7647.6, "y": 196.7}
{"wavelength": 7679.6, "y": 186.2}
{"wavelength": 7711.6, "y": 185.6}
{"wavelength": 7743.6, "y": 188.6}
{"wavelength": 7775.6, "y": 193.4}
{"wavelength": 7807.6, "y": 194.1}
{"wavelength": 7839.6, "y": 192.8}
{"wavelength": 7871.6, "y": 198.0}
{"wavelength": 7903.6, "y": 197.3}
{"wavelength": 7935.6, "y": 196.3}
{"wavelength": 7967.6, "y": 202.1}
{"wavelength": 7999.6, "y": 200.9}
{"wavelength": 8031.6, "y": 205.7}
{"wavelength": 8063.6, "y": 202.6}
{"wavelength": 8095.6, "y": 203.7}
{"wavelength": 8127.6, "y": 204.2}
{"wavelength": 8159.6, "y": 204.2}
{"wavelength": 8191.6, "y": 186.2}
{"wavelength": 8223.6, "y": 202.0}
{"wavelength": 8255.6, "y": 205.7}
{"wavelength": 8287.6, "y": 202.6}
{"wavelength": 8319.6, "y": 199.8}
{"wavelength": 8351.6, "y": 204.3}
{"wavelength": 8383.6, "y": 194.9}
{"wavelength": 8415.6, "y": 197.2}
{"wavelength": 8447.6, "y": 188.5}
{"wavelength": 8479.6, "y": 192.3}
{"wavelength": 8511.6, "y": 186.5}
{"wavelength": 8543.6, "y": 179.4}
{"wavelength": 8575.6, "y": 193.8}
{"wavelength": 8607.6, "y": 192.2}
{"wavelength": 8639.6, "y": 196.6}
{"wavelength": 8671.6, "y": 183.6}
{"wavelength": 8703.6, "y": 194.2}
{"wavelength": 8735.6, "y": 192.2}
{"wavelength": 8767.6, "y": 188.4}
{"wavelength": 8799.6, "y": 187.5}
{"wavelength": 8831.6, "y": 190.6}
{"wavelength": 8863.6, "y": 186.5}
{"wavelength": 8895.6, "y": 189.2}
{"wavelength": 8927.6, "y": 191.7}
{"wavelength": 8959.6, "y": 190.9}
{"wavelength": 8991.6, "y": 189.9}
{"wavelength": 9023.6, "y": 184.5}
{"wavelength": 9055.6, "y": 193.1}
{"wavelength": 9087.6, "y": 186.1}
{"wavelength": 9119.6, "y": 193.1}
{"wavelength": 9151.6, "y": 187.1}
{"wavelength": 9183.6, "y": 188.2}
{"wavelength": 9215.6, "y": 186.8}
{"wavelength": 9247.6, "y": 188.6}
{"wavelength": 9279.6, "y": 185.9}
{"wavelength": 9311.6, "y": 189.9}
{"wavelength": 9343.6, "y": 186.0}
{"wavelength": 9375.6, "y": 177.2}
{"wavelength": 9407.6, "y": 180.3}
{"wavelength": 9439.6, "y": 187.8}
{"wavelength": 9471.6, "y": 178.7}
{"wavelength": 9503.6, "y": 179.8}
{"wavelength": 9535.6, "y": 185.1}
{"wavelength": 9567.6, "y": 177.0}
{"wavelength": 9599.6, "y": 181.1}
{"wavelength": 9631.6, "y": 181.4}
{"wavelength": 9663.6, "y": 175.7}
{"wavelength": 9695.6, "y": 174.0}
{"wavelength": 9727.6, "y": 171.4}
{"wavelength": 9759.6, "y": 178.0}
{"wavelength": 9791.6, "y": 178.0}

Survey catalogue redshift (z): 0.000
